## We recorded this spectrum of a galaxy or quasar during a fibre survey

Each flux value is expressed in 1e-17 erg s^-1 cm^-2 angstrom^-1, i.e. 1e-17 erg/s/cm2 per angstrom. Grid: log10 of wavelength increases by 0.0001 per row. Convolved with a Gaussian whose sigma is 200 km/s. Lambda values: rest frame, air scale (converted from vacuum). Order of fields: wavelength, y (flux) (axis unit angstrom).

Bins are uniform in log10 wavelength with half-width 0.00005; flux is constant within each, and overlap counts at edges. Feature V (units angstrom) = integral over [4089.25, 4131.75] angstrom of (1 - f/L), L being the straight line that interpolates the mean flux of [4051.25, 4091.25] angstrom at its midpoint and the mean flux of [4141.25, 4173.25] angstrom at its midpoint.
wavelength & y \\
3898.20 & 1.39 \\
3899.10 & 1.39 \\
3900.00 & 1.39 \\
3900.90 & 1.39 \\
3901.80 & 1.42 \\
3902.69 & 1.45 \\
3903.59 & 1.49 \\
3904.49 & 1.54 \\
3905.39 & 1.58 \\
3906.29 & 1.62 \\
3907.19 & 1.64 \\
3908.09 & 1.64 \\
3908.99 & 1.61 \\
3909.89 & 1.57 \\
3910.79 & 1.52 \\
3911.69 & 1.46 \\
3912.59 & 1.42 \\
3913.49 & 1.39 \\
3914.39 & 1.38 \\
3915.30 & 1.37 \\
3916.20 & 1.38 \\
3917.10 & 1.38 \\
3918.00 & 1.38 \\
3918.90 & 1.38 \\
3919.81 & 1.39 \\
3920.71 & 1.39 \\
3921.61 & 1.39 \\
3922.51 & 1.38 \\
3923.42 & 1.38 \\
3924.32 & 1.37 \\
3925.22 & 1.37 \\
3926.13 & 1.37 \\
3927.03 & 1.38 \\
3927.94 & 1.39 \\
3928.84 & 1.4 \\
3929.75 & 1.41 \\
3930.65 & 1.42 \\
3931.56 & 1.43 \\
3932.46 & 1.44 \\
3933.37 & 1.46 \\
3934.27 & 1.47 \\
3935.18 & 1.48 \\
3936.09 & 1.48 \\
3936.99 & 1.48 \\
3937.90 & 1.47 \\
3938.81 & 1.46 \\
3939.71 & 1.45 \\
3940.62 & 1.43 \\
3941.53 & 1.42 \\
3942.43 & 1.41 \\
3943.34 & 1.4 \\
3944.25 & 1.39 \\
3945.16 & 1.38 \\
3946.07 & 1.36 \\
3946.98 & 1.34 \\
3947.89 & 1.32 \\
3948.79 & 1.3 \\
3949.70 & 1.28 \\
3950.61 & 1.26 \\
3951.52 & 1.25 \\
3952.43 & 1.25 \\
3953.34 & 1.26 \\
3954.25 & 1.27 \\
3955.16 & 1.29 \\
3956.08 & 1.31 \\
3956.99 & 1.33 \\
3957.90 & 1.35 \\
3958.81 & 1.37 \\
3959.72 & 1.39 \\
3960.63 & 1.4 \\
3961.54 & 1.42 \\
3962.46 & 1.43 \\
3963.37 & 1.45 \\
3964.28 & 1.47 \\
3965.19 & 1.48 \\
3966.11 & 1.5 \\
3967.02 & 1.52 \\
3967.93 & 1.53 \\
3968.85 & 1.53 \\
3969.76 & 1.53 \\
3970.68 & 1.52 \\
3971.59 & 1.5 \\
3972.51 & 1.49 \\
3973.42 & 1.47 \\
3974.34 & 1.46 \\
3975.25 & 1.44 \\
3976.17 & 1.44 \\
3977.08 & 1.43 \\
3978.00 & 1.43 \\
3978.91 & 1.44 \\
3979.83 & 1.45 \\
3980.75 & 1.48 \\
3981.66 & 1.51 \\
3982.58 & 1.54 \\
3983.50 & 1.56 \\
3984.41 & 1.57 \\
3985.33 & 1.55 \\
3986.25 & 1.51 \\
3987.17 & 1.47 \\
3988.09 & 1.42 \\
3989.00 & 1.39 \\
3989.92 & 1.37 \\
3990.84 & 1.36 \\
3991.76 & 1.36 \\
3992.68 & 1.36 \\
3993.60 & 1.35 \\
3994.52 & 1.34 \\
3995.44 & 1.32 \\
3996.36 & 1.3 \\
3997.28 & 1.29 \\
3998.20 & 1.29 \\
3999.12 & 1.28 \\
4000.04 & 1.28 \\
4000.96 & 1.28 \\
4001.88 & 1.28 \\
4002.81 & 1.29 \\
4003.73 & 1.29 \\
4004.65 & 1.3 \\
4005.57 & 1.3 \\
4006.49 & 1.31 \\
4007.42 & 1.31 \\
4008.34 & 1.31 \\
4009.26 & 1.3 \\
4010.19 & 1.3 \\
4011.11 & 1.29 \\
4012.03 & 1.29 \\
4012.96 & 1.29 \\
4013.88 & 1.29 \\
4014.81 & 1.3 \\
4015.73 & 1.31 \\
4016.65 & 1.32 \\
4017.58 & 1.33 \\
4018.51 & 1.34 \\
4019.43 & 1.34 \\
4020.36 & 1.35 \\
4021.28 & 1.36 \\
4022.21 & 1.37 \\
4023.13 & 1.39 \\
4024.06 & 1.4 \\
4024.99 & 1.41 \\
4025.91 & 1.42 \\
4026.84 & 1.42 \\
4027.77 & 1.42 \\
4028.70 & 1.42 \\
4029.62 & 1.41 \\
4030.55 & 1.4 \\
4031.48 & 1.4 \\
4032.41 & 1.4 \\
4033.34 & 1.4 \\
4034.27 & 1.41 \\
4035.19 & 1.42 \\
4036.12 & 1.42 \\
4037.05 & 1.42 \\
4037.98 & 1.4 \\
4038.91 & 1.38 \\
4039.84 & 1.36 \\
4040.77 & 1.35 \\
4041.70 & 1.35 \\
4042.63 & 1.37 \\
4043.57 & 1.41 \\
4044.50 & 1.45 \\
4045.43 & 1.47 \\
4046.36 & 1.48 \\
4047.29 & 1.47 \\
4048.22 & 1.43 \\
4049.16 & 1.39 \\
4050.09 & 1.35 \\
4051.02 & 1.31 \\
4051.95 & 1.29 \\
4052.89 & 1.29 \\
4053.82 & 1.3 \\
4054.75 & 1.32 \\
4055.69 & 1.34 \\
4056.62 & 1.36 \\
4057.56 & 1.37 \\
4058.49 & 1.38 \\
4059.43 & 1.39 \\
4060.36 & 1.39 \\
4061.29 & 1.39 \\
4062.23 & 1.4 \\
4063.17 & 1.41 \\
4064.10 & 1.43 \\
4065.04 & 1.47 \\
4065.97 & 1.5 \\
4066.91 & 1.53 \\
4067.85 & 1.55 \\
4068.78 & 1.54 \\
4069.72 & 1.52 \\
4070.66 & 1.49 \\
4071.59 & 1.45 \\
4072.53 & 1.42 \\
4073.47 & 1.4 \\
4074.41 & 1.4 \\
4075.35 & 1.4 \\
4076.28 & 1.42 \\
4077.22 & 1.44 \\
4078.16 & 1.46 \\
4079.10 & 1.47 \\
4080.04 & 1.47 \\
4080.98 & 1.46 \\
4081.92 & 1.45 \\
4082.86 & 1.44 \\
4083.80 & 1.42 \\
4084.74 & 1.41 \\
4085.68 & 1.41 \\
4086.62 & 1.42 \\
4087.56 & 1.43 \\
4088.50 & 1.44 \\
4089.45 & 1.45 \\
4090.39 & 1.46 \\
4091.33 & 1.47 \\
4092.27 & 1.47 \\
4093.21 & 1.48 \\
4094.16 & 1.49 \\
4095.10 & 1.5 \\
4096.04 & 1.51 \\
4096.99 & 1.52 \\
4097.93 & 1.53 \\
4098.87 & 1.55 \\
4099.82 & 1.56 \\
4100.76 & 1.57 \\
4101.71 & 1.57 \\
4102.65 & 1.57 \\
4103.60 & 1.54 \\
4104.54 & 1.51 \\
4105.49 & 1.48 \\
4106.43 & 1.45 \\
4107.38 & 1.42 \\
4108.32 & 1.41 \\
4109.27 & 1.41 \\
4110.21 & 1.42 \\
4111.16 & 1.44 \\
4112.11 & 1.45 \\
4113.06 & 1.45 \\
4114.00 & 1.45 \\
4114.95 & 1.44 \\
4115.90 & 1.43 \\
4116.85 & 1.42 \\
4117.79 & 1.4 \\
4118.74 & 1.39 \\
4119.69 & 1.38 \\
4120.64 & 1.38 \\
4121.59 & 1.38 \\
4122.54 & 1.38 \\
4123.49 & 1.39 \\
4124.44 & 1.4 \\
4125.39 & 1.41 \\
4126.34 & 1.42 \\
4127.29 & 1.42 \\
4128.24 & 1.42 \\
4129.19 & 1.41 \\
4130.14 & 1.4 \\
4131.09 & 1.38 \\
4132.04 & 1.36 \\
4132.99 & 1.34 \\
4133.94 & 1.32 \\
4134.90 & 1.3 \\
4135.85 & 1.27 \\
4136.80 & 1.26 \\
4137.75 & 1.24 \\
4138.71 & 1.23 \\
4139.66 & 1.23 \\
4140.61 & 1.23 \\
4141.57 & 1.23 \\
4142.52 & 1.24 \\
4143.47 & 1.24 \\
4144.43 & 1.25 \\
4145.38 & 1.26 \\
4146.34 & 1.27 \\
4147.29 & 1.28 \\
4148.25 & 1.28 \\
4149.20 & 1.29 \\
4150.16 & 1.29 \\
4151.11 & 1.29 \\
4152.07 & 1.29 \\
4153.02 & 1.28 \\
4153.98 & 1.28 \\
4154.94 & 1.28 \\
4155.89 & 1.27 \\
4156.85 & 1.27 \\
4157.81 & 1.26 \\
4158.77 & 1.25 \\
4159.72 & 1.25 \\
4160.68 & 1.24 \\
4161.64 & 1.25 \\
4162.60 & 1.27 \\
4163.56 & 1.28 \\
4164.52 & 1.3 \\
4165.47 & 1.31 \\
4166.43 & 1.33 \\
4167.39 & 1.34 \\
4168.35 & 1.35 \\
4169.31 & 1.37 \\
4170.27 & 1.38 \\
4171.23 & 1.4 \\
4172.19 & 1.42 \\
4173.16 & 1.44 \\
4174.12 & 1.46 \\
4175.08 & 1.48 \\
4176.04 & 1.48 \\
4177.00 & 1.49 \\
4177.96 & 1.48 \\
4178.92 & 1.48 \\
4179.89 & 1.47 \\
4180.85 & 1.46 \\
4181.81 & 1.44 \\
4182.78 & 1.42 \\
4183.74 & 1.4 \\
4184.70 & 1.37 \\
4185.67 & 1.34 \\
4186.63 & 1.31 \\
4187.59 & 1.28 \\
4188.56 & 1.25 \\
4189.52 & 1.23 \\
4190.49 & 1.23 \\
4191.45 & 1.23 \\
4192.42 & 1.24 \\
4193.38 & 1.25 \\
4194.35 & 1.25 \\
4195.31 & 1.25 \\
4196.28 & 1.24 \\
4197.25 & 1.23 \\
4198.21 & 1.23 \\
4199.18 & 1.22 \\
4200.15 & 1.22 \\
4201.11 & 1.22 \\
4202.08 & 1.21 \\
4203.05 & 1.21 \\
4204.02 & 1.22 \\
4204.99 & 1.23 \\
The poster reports -2.7 angstrom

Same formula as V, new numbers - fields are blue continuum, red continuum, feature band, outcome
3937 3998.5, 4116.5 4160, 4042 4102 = -3.9 angstrom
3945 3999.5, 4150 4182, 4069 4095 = -1.4 angstrom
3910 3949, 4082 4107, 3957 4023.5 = 2.1 angstrom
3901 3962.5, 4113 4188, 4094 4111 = -1.8 angstrom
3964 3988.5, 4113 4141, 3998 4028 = 2.7 angstrom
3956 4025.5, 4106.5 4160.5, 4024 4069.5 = -1.2 angstrom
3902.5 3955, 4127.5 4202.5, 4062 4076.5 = -1.1 angstrom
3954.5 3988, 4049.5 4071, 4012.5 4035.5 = 0.9 angstrom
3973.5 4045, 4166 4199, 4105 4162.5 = 1.0 angstrom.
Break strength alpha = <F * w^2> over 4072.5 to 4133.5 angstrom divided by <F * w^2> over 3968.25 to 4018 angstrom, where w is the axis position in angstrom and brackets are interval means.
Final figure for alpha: 1.1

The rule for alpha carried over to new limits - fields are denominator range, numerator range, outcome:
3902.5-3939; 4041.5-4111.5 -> 1.08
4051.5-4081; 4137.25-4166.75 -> 0.93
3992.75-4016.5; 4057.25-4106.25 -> 1.17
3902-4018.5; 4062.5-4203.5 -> 1.07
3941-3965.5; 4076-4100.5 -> 1.16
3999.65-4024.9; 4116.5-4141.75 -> 1.08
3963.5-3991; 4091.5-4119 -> 1.06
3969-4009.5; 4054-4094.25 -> 1.07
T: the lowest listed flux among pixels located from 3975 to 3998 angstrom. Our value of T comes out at 1.29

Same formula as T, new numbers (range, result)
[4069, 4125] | 1.38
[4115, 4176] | 1.23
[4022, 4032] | 1.37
